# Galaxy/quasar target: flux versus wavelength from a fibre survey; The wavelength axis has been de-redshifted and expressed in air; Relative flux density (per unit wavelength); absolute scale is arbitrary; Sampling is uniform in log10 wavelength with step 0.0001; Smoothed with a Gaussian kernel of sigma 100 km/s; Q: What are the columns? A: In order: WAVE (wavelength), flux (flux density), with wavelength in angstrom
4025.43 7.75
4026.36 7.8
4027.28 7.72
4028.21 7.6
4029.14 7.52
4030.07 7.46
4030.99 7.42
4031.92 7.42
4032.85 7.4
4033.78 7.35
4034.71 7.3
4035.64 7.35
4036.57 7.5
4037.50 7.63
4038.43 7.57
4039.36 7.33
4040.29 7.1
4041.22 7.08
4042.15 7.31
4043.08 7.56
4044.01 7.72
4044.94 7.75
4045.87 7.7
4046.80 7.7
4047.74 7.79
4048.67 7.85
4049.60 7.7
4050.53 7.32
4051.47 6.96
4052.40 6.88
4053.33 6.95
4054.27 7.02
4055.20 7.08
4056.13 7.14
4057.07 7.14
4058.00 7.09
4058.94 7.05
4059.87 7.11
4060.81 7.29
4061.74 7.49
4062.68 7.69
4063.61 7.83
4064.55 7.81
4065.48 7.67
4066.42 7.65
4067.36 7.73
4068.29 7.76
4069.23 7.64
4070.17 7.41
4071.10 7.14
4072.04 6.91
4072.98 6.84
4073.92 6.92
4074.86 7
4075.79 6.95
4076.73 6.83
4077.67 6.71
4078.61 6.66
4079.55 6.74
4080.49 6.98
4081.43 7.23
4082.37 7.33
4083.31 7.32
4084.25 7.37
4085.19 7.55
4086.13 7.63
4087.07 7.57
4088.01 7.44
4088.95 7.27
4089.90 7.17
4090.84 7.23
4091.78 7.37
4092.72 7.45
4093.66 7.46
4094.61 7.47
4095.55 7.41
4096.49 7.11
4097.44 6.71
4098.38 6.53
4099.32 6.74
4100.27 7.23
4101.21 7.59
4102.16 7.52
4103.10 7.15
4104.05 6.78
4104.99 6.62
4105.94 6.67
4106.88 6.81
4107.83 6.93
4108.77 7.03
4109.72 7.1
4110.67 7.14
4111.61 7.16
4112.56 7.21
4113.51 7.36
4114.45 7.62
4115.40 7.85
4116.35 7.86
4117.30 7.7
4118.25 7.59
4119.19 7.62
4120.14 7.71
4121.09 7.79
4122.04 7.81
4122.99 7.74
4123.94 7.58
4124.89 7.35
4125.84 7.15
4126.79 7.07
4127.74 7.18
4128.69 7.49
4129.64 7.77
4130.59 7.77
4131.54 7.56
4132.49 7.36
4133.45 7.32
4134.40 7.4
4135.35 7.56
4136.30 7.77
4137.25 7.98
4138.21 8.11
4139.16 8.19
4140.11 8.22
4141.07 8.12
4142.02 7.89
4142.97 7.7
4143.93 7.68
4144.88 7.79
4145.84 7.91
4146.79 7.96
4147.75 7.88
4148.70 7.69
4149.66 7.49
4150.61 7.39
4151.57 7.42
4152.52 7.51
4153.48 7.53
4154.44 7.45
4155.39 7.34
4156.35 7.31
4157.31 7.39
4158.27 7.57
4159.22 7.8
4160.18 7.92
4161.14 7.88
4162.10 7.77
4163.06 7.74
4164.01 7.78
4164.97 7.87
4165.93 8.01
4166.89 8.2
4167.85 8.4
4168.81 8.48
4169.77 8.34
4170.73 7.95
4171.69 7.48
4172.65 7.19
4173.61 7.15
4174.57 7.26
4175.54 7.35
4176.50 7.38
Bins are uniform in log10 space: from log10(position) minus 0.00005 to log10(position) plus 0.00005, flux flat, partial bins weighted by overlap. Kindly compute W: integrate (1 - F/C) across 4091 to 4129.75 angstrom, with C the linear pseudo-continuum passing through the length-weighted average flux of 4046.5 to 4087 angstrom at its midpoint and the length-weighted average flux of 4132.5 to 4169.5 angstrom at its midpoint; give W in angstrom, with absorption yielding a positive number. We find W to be 1.2 angstrom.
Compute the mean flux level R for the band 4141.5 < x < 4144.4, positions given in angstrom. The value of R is 7.77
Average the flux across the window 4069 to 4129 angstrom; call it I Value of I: 7.24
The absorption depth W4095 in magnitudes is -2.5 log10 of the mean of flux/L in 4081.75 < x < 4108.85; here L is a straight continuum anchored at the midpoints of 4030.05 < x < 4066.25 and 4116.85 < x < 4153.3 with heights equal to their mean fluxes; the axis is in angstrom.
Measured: 0.05 mag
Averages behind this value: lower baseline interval 7.4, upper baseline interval 7.66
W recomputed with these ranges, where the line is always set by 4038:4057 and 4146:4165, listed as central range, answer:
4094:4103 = 0.41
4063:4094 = 0.65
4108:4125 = 0.08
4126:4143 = -0.22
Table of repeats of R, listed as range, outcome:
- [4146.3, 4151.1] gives 7.68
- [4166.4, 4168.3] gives 8.29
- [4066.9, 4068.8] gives 7.76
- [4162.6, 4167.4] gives 7.93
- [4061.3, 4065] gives 7.7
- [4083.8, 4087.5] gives 7.54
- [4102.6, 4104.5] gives 6.97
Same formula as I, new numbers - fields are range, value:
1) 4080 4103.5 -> 7.27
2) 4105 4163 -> 7.56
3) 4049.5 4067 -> 7.3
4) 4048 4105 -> 7.24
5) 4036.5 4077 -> 7.36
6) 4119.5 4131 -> 7.53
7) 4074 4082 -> 6.9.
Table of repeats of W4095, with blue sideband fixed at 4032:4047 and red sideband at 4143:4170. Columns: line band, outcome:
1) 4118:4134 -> 0.023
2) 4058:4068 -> 0.000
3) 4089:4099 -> 0.060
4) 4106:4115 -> 0.074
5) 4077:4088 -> 0.055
